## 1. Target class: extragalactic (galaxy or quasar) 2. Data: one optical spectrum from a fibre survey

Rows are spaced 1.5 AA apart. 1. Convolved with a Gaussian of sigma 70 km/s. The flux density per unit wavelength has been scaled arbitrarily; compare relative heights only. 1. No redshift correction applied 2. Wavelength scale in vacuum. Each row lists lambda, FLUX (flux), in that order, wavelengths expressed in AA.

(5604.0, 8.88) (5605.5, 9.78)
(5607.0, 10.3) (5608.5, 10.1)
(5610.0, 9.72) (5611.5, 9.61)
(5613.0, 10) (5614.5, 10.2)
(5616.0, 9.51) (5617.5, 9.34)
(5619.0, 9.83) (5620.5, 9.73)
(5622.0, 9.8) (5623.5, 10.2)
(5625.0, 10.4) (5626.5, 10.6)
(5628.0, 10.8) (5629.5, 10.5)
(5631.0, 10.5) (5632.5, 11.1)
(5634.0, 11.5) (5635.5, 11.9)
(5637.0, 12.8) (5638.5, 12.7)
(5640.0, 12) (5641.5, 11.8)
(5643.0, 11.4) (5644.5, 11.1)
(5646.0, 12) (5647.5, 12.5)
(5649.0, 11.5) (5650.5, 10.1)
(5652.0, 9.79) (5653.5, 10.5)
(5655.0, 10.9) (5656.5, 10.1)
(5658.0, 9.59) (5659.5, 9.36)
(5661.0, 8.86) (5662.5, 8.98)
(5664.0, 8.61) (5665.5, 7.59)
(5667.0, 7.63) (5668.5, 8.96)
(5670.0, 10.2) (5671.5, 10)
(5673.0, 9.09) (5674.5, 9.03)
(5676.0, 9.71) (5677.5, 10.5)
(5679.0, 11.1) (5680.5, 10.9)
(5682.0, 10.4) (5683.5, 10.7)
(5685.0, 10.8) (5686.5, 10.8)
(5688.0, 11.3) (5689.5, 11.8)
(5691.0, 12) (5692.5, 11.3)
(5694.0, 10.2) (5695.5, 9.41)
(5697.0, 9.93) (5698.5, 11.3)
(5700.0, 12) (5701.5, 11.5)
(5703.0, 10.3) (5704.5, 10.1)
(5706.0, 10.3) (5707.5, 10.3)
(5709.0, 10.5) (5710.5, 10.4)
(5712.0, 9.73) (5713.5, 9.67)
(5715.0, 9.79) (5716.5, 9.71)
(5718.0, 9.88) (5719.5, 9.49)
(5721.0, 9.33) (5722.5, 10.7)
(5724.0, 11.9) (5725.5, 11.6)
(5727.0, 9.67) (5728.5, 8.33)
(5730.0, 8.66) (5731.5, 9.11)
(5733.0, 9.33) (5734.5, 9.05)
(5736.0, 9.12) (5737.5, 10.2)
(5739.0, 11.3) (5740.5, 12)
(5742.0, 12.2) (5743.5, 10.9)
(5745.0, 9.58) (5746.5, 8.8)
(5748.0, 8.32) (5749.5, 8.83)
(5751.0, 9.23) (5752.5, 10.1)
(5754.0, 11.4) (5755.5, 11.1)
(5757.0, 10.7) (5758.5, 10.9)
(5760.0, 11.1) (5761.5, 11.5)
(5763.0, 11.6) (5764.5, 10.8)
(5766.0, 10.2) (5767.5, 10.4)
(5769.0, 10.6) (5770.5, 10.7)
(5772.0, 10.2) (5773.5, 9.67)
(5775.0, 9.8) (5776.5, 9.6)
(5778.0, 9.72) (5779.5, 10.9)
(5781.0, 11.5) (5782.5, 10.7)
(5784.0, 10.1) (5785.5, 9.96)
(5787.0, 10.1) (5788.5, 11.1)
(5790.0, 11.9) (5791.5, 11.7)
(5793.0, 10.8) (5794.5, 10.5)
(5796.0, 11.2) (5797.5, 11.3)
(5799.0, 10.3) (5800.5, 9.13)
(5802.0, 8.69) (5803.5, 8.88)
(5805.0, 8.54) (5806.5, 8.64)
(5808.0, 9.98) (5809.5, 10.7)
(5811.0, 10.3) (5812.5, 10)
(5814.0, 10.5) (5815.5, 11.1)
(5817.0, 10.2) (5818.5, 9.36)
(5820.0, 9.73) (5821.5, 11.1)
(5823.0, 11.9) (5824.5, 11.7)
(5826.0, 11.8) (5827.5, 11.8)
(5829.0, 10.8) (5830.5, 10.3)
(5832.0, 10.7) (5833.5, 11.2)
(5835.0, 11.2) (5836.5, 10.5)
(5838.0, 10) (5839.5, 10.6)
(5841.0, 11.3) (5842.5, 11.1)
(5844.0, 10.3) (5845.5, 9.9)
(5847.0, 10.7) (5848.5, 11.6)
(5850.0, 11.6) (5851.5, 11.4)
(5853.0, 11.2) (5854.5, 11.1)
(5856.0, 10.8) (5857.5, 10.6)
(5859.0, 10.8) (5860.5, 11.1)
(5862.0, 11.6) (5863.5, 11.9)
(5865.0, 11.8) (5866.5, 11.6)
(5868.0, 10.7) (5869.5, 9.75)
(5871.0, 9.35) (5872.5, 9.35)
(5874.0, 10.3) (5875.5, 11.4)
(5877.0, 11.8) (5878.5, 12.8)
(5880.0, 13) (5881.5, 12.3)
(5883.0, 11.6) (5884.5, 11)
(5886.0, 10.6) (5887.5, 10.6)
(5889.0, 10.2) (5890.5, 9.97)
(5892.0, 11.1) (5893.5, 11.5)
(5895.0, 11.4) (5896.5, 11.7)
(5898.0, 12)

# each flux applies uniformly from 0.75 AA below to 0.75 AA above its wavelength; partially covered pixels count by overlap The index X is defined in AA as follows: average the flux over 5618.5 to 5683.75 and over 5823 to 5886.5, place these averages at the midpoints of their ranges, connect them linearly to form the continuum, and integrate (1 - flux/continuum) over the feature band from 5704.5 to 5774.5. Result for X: 3.3 AA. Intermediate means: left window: 10.4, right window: 11.1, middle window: 10.2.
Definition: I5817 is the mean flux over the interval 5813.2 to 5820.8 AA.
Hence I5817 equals 10.2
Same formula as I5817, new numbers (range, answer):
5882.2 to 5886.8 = 11.1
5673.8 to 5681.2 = 10.3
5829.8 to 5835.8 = 10.9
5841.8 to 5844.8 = 10.7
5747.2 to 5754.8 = 9.58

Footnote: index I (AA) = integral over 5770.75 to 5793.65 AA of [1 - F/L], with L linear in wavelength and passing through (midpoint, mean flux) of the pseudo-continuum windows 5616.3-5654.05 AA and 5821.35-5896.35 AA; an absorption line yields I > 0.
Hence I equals 1.05 AA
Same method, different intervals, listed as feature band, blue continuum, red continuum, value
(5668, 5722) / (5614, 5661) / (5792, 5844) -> 1.6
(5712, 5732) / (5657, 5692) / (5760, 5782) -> 0.8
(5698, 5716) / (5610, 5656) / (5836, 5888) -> 0.7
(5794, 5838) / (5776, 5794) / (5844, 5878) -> 1.5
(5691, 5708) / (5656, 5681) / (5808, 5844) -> -1.8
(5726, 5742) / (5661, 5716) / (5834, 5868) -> 0.9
